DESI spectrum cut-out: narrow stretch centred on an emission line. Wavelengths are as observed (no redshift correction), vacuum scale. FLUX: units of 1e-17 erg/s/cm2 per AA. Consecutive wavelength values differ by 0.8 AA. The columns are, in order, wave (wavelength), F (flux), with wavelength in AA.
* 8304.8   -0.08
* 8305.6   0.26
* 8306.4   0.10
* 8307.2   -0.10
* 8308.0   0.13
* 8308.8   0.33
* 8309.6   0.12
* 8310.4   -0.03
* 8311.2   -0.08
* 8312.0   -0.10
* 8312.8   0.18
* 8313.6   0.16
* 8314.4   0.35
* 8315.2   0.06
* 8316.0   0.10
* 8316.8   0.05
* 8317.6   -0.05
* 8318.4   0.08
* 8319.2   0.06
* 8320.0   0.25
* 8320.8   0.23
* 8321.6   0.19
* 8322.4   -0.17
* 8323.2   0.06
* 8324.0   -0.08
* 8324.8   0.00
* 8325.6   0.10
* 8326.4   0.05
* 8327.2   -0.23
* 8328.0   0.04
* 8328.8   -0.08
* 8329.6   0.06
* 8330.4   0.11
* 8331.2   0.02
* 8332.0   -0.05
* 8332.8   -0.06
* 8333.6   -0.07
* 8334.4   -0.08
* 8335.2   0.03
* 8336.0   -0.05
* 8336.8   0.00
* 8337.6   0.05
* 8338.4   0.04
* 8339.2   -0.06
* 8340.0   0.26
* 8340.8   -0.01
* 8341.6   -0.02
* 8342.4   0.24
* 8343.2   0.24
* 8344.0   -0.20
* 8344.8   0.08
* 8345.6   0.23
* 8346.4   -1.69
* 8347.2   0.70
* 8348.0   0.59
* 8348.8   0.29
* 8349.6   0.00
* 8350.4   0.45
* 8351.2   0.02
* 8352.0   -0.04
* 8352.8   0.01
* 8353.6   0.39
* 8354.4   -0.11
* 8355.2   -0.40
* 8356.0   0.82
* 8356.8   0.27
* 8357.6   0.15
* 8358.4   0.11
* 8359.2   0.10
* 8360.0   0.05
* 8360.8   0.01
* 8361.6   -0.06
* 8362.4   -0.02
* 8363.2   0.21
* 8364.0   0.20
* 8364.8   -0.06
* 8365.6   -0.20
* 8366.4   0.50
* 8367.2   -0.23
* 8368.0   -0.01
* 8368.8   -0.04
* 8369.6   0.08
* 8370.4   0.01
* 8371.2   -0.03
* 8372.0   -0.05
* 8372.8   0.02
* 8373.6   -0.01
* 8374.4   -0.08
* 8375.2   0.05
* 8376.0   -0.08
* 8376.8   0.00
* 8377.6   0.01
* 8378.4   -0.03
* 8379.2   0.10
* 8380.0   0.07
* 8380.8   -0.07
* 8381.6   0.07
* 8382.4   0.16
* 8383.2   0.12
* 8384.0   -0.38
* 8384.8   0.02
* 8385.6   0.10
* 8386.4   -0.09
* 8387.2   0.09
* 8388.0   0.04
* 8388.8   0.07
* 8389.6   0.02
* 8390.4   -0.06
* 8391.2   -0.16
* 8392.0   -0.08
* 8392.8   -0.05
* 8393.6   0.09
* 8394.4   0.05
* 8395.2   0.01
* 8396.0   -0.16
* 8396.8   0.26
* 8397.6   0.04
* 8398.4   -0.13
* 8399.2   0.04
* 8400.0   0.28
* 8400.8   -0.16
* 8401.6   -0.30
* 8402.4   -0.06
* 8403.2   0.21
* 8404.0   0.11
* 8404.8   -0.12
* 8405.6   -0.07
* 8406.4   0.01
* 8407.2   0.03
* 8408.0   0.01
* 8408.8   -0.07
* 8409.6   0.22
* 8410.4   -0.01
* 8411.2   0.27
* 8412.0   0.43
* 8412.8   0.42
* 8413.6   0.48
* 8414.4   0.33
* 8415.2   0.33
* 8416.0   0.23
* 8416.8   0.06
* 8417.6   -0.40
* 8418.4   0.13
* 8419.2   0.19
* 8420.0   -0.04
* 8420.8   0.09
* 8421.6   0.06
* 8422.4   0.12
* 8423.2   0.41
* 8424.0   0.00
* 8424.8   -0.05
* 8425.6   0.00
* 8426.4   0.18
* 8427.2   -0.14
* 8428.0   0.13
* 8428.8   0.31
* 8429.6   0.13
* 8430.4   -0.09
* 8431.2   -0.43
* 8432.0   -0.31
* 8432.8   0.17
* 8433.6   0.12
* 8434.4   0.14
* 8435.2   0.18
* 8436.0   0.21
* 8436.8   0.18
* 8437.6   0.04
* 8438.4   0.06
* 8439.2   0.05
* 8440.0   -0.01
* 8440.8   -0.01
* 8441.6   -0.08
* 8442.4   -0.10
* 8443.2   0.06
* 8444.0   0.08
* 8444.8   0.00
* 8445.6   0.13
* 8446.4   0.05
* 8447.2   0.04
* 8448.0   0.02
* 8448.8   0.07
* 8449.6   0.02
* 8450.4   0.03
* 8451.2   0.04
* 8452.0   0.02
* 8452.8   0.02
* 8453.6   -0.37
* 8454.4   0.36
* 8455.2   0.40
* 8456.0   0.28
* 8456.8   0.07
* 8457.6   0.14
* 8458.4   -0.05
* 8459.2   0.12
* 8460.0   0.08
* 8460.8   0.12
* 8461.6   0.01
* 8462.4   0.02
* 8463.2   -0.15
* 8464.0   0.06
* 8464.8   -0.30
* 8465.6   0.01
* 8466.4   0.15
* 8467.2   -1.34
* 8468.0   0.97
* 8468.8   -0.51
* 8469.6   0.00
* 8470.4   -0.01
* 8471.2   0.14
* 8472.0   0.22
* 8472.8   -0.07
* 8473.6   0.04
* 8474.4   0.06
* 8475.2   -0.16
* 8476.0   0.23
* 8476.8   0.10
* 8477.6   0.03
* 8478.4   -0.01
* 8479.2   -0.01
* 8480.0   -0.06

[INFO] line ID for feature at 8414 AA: H-gamma 4340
